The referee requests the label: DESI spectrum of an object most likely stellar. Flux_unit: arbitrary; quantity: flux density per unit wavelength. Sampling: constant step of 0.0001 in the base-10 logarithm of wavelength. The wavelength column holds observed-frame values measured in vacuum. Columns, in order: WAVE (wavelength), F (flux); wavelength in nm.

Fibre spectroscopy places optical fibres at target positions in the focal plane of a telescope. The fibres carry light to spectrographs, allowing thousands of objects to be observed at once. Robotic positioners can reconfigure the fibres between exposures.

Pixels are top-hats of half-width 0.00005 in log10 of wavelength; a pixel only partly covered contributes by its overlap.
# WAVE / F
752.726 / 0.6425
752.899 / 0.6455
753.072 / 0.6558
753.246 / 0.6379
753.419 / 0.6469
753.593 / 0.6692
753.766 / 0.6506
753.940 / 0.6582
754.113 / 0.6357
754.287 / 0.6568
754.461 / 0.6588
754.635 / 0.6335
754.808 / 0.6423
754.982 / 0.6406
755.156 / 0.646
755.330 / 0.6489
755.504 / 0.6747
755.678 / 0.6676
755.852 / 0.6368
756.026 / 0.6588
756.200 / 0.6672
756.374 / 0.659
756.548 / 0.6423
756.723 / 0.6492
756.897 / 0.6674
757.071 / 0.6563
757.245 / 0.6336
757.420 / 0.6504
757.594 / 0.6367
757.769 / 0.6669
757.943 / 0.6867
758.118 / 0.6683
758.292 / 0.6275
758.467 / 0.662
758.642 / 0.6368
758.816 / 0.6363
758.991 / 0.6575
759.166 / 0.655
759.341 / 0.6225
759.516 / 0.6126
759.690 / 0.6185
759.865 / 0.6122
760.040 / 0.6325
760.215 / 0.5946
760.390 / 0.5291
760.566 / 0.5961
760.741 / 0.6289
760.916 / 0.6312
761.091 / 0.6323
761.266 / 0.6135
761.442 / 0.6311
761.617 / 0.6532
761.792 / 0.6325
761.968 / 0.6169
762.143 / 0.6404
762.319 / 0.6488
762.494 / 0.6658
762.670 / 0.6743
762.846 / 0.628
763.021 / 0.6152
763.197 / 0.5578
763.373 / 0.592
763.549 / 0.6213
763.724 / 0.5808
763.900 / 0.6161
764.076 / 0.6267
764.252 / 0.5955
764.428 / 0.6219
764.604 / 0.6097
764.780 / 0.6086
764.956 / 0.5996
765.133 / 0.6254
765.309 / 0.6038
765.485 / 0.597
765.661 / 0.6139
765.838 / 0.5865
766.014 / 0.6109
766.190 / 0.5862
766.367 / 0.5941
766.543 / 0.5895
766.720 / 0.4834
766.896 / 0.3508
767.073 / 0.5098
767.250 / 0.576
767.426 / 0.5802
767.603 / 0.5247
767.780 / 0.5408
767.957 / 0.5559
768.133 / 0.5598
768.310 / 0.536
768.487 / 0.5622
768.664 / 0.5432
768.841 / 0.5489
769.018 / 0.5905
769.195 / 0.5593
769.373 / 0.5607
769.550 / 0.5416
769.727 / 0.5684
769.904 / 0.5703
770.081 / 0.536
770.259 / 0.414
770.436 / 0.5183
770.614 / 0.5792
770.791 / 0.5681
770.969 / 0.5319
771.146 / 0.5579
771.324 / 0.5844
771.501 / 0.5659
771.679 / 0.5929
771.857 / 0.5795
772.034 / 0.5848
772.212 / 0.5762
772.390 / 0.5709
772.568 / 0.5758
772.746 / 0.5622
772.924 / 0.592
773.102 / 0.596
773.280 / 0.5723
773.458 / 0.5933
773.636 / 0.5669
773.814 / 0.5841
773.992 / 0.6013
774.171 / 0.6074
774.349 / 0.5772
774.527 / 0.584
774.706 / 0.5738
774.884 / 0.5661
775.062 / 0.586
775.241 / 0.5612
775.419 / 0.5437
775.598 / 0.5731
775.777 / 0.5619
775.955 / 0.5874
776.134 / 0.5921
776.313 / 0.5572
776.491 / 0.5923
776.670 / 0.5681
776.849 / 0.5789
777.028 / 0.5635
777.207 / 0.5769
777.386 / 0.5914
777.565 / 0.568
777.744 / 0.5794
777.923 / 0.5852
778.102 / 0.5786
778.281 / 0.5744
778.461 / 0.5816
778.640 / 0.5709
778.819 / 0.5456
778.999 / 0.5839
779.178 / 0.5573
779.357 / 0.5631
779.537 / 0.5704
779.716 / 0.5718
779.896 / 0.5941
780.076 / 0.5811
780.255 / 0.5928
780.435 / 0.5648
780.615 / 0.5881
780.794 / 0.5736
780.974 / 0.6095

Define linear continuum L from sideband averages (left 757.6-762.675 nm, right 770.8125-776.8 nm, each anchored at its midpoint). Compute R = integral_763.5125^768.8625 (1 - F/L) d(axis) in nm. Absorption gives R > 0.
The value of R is 0.314 nm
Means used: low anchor 0.633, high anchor 0.576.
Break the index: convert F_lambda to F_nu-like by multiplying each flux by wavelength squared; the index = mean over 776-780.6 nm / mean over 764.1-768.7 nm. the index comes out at 1.0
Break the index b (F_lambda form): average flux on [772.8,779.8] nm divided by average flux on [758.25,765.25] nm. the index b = 0.93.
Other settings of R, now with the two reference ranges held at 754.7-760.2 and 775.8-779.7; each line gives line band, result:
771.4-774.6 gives 0.05 nm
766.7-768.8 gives 0.28 nm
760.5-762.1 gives 0.02 nm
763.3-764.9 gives 0.04 nm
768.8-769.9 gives 0.08 nm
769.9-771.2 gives 0.15 nm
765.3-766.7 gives 0.06 nm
